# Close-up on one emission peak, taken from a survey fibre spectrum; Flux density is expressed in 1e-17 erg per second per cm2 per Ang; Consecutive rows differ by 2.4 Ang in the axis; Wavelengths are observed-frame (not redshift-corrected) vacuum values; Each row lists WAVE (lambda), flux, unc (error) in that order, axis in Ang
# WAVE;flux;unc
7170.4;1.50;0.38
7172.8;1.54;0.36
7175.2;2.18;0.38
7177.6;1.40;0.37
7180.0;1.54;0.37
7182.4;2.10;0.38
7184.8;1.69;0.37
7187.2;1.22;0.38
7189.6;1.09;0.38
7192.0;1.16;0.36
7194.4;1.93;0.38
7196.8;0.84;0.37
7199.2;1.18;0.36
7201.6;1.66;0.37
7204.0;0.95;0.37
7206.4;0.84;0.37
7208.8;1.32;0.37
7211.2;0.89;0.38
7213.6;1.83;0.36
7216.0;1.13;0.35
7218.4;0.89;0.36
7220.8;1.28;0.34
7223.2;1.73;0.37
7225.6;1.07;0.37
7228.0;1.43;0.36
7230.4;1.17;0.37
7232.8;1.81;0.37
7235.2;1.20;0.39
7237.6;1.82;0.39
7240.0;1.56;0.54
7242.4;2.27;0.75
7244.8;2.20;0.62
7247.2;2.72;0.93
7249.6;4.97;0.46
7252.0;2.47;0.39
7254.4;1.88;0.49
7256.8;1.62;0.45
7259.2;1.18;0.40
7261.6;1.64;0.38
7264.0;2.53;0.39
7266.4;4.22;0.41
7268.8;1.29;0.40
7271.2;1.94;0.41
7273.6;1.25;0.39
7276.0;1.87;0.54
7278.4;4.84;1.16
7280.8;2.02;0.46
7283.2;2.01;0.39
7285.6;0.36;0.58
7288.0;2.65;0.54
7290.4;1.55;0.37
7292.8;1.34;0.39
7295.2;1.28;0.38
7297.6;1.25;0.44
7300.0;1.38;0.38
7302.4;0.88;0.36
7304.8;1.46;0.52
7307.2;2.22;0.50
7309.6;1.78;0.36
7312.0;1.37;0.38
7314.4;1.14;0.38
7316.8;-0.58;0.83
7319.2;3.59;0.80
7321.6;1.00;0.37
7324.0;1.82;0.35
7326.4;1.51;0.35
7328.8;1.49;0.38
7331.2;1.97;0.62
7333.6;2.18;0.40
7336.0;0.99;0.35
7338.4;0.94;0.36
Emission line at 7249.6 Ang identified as [S II]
